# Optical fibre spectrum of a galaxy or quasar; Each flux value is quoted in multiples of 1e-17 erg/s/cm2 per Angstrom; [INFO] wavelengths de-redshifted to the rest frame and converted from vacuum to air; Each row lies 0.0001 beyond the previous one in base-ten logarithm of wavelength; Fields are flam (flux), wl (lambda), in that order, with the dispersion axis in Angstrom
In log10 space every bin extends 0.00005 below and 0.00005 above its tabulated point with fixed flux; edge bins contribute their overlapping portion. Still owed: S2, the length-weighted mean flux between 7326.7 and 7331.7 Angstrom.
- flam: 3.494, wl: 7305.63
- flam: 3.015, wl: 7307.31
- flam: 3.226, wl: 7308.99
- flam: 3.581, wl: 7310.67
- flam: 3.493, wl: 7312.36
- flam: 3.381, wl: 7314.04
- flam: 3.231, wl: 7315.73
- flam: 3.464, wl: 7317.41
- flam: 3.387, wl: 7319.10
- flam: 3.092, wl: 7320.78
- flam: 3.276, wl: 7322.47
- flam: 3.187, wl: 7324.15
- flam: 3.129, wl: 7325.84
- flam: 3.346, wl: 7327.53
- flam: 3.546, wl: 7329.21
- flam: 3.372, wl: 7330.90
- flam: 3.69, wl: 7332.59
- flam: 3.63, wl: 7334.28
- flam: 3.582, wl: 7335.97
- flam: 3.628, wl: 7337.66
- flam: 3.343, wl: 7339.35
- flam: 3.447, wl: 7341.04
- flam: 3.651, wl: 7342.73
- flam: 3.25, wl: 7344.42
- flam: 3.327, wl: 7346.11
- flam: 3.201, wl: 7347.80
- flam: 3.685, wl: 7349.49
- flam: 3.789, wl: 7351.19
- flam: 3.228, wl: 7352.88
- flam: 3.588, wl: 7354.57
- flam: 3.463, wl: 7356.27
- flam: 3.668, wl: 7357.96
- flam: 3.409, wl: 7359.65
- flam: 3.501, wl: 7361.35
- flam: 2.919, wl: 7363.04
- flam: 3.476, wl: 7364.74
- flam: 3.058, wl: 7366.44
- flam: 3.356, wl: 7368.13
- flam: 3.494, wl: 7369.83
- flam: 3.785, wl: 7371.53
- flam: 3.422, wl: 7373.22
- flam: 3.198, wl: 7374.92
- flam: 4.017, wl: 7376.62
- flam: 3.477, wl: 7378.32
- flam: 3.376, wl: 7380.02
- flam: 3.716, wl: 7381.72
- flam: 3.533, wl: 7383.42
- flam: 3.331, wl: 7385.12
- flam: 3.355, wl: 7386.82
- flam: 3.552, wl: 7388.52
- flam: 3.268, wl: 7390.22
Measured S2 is 3.43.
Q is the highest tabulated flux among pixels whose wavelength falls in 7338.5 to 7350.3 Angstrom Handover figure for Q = 3.685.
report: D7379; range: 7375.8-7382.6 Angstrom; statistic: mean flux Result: 3.64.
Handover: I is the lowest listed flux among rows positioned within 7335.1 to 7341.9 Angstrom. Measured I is 3.343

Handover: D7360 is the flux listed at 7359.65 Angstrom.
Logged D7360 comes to 3.409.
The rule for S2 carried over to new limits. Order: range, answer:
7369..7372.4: 3.64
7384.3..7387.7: 3.35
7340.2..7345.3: 3.45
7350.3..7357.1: 3.51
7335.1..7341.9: 3.5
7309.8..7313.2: 3.53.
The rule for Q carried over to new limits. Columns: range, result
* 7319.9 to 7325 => 3.276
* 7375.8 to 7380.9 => 4.017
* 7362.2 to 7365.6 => 3.476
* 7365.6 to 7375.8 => 3.785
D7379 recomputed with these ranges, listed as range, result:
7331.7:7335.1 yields 3.65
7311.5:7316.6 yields 3.37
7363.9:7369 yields 3.3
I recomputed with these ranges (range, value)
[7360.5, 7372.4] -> 2.919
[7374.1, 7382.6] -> 3.198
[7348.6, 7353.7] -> 3.228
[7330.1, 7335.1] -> 3.372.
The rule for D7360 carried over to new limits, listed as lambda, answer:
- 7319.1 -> 3.387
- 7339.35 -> 3.343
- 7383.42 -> 3.533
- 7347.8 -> 3.201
